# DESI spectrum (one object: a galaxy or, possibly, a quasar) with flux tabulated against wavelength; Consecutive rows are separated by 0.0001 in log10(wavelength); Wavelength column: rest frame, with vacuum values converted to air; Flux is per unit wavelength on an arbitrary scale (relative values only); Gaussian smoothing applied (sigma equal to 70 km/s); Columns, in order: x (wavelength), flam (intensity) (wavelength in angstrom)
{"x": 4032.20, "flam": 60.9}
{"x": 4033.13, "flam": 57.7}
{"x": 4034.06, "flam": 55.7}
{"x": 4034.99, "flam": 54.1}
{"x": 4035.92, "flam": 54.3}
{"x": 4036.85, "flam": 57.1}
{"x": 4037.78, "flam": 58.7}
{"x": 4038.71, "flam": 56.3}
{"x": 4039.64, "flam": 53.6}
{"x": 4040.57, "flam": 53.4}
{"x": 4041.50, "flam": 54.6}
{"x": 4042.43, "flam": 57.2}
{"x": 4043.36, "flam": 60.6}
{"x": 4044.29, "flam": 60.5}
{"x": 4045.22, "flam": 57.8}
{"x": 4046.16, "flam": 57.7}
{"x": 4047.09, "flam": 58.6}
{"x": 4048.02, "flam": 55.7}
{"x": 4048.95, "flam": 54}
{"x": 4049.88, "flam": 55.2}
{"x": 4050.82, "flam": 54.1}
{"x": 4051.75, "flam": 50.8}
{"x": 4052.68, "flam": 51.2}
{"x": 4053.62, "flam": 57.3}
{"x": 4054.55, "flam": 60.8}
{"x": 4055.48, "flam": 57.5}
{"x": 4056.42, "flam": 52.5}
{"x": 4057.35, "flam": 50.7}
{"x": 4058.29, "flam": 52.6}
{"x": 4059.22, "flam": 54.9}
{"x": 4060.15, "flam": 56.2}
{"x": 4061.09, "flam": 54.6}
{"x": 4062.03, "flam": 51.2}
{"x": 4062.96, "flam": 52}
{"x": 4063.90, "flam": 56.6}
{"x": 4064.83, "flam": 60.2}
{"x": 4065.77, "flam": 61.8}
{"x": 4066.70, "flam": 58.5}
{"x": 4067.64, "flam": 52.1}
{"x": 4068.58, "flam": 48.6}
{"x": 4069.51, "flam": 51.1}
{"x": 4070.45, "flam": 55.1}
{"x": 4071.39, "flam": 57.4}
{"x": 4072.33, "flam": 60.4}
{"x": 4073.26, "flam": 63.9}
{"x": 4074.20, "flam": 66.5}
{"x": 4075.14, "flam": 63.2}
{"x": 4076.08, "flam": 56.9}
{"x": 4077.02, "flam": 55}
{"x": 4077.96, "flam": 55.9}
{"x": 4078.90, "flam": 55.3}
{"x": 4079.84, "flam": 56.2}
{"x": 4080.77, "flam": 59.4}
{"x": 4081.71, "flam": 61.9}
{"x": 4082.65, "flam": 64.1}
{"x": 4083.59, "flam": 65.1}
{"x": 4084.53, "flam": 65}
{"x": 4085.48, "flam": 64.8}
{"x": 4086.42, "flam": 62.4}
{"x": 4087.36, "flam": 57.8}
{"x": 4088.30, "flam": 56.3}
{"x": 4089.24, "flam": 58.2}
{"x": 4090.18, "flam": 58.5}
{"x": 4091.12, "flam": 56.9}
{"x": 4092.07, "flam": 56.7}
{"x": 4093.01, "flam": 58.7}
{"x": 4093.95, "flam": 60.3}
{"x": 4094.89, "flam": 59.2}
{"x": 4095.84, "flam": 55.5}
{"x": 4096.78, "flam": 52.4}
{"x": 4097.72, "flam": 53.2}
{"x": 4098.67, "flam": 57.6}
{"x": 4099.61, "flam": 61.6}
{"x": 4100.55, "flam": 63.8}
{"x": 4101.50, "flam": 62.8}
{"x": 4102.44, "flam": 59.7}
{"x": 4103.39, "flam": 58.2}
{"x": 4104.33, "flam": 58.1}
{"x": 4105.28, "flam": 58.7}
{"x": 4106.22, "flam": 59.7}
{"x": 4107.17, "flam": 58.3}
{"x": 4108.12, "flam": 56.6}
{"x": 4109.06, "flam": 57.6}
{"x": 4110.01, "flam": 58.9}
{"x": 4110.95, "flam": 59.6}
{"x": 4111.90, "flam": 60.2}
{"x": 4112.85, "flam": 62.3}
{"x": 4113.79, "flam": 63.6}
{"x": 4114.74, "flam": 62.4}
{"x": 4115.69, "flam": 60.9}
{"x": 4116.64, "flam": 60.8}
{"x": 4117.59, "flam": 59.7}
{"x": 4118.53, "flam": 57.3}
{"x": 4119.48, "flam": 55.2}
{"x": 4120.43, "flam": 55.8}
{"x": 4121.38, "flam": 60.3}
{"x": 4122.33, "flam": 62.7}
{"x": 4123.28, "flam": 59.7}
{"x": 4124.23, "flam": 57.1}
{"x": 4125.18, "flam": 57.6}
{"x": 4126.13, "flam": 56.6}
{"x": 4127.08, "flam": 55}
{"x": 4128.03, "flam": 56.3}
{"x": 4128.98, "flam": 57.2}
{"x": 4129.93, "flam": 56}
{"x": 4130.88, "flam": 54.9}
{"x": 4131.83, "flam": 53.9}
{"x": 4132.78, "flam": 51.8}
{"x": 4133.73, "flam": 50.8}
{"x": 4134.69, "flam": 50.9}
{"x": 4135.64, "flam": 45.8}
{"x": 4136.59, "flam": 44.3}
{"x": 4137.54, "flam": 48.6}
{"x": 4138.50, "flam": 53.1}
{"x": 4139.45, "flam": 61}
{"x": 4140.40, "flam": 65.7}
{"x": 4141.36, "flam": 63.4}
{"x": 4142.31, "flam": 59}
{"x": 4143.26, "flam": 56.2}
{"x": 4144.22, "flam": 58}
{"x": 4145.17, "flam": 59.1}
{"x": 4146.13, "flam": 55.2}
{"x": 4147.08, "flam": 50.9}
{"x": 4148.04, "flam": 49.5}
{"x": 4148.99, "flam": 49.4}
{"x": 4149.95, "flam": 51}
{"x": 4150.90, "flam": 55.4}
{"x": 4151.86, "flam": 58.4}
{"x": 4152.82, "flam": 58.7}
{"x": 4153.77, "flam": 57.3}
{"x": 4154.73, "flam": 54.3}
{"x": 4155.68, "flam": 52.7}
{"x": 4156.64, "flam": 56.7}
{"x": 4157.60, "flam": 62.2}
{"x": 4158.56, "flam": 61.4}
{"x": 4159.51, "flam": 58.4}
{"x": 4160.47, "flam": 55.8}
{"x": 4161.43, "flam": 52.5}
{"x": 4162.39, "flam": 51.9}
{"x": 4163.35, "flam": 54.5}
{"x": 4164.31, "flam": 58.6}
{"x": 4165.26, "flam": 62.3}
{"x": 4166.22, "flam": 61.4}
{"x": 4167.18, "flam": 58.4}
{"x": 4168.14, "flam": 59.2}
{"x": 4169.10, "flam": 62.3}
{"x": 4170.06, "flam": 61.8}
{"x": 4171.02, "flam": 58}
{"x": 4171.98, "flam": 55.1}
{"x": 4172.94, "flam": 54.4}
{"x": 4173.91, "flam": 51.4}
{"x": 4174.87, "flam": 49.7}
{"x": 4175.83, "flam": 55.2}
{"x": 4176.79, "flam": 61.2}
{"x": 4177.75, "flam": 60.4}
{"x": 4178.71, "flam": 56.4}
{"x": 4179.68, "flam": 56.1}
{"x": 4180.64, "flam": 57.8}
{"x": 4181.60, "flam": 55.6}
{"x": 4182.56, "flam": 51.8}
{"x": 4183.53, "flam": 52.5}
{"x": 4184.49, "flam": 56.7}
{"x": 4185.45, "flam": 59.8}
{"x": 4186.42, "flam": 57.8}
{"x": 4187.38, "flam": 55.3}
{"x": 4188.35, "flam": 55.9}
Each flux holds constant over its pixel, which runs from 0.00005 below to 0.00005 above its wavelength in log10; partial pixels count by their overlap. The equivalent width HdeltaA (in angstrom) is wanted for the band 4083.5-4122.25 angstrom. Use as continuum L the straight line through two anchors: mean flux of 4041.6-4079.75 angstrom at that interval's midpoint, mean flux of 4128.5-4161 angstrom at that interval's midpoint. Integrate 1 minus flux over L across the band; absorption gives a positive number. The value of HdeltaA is -2.4 angstrom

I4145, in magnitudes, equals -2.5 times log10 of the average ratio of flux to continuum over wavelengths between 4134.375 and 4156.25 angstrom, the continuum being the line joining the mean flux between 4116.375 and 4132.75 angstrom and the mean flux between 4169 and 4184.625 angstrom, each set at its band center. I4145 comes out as 0.04 mag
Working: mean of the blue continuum 57.2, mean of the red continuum 56.1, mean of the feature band 54.7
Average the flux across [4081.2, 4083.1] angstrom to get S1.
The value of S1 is 62.9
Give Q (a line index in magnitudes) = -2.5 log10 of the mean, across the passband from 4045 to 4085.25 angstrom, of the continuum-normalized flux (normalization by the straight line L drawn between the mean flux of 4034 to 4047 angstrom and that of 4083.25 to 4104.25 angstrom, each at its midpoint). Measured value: 0.018 mag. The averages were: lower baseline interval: 56.6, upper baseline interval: 59.2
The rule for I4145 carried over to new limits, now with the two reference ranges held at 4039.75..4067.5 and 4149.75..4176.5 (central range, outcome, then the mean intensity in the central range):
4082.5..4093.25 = -0.078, 60.3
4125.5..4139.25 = 0.075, 52.7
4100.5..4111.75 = -0.054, 59.2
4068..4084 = -0.049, 58.5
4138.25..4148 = -0.024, 57.9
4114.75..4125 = -0.049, 59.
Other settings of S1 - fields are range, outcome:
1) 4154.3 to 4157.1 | 54.6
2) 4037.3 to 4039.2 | 57.4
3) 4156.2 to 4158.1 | 59.4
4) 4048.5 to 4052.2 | 53.5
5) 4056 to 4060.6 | 53.5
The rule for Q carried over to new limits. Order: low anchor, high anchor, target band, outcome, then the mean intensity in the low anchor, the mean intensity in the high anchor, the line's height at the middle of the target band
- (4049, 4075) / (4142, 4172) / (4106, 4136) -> -0.019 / 55.8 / 56.8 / 56.4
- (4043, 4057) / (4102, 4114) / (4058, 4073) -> 0.032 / 56.2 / 59.3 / 57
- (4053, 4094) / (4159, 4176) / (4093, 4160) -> 0.001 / 57.7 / 56.8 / 57.2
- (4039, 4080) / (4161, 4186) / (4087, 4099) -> -0.013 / 56.1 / 56.7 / 56.3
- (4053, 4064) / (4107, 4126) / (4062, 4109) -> -0.032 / 54.6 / 59.3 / 56.8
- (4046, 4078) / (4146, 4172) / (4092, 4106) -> -0.044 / 56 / 56.6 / 56.2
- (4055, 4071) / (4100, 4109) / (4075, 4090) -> -0.054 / 54.5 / 59.5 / 56.8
